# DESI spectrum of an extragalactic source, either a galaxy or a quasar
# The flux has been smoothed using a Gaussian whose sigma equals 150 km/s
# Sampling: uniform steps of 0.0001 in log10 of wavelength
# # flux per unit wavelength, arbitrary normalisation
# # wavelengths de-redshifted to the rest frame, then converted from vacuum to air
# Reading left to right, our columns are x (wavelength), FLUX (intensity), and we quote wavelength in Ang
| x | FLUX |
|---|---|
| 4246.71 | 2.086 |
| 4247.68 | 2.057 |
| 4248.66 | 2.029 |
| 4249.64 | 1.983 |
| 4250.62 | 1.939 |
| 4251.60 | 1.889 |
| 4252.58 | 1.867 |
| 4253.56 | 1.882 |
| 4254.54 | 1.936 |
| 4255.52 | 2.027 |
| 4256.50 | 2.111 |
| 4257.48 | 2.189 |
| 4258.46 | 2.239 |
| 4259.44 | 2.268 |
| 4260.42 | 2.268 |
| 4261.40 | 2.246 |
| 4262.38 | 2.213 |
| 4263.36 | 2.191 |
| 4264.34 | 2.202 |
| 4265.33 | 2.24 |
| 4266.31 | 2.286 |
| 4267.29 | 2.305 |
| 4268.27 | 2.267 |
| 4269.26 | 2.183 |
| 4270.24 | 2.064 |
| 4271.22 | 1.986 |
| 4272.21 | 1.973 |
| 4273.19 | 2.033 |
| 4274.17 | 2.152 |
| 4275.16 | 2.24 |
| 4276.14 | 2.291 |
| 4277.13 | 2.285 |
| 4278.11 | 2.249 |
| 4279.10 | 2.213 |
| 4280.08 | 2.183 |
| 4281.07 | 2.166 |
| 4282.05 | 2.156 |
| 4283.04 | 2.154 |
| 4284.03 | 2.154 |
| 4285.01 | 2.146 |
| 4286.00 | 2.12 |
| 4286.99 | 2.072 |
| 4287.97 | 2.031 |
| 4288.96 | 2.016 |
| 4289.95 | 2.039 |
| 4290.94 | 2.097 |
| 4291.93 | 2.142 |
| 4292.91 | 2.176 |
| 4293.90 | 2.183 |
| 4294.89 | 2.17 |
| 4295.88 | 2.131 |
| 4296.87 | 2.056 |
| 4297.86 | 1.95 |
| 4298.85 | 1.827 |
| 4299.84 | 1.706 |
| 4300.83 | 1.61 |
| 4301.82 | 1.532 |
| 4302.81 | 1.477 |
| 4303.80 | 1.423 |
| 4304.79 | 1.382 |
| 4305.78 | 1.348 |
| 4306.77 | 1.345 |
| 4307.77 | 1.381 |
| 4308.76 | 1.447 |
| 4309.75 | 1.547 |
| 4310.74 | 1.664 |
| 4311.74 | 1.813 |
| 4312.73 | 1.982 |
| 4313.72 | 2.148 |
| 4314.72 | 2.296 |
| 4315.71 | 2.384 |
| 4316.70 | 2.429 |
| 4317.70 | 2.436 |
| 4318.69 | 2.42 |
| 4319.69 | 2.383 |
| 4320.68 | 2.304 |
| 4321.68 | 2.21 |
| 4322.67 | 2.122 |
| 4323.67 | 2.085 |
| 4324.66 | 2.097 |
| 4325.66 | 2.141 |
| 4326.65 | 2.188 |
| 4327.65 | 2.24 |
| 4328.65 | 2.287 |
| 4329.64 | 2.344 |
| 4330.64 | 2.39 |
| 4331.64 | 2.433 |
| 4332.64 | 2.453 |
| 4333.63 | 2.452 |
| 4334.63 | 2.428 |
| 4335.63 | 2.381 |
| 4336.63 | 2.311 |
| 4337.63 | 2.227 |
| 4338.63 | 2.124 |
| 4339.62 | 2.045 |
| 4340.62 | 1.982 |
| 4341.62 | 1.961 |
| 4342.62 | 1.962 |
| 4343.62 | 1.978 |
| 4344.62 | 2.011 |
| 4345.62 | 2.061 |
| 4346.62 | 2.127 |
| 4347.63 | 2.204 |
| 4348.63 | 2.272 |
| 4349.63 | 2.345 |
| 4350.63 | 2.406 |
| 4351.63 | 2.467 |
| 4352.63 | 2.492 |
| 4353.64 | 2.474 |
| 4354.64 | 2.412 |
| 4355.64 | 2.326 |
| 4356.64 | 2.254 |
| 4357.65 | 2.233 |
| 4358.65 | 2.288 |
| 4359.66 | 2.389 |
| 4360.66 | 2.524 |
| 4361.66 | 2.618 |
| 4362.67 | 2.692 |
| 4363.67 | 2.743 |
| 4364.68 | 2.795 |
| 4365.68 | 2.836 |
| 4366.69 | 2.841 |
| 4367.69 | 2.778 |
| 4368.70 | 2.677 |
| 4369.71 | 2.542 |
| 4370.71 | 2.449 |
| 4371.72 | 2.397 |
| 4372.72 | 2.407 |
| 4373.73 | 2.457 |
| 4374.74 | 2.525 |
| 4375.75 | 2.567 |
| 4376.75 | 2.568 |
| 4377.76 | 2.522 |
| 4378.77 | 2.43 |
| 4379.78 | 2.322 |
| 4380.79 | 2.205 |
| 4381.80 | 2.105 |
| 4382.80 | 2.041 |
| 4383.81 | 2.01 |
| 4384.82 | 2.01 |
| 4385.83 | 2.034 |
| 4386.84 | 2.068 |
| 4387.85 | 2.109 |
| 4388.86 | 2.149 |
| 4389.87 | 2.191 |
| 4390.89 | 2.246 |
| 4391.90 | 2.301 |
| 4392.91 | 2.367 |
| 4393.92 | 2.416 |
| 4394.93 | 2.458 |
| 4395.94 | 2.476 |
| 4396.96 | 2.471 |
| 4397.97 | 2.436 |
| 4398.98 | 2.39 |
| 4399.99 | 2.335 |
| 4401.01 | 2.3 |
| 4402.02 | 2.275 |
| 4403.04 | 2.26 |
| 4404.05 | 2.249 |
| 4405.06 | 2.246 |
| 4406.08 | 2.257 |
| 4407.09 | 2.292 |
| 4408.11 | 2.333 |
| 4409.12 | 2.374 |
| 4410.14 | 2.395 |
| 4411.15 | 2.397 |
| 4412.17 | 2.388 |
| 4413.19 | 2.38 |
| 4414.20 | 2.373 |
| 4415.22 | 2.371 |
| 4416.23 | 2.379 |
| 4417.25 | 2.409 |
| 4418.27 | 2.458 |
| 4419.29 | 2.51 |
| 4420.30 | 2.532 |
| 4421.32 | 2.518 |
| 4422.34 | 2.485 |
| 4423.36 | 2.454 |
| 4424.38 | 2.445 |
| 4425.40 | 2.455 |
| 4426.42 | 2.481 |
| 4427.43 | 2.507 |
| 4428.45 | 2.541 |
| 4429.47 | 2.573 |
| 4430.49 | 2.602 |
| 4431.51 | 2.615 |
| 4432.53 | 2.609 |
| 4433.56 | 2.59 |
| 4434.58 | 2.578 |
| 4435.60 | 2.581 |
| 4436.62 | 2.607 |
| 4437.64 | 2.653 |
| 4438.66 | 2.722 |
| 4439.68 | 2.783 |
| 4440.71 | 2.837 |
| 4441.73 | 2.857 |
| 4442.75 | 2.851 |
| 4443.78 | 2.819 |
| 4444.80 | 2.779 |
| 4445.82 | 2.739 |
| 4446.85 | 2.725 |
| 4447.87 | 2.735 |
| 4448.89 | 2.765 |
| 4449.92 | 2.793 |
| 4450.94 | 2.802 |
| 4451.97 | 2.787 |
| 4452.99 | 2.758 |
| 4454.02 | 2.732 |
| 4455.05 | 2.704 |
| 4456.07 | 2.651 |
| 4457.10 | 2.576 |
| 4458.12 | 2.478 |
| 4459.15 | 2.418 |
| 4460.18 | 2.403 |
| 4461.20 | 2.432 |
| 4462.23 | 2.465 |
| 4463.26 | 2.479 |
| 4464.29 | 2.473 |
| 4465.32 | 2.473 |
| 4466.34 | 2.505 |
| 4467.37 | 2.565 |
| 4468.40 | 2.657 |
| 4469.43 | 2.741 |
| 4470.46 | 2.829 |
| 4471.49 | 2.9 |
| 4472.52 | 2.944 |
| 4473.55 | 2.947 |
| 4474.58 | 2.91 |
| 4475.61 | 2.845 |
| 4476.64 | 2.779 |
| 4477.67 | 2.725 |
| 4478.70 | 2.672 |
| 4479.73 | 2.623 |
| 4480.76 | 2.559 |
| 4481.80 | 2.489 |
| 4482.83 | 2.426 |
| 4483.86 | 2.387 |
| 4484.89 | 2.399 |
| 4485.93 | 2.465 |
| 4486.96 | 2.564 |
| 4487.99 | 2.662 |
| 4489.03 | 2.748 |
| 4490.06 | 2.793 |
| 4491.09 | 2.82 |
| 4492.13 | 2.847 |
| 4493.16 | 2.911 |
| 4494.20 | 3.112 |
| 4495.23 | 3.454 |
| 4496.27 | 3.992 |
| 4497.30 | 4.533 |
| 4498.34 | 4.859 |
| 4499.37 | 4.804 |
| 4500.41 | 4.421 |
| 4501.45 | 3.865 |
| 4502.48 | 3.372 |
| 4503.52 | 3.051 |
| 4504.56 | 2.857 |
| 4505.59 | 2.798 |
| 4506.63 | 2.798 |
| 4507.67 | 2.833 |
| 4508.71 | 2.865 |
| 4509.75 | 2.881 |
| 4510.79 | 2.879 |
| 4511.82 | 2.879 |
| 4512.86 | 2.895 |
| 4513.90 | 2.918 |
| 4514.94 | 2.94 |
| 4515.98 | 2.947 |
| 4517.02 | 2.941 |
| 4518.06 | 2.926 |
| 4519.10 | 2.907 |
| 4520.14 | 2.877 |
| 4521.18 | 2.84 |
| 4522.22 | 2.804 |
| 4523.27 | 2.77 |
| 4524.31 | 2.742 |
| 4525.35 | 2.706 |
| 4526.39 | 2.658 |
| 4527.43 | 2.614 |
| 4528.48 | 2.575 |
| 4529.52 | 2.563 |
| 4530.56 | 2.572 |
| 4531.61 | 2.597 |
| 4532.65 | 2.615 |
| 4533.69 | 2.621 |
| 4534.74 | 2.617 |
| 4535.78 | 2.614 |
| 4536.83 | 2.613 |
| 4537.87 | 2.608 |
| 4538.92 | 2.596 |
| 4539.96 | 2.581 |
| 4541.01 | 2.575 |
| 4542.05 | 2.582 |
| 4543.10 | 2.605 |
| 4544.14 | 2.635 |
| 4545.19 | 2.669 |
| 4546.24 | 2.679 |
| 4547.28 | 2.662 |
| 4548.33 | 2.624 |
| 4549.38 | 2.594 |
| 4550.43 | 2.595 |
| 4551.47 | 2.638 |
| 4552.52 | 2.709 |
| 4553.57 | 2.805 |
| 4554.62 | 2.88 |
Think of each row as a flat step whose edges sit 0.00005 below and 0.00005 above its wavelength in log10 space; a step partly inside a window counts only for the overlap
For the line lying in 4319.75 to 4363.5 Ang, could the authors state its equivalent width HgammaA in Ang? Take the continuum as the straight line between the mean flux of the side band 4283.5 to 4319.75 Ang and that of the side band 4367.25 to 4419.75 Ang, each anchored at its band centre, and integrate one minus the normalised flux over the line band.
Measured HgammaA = -3.5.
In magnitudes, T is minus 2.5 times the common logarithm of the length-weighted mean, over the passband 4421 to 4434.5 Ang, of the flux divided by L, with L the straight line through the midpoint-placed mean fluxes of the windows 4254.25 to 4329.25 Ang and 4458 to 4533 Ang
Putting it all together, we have 0.03 mag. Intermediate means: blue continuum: 2.06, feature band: 2.53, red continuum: 2.88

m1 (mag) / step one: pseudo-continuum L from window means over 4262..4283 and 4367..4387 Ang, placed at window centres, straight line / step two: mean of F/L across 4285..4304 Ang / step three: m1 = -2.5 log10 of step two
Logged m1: 0.14 mag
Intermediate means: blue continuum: 2.18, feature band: 1.95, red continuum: 2.37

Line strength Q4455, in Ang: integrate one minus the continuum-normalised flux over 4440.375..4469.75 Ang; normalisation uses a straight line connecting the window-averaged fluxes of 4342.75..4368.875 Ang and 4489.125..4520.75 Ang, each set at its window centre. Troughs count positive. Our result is 3.0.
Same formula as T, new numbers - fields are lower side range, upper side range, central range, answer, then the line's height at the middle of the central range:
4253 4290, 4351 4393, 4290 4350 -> 0.11 mag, 2.27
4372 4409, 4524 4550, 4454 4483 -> -0.07 mag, 2.47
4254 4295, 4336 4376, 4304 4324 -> 0.17 mag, 2.27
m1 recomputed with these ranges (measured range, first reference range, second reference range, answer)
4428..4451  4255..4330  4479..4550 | -0.038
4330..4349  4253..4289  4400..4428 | 0.033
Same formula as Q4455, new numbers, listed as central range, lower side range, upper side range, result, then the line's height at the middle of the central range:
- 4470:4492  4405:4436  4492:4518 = 2.7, 3.07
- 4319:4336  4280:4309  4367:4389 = -1.8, 2.07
